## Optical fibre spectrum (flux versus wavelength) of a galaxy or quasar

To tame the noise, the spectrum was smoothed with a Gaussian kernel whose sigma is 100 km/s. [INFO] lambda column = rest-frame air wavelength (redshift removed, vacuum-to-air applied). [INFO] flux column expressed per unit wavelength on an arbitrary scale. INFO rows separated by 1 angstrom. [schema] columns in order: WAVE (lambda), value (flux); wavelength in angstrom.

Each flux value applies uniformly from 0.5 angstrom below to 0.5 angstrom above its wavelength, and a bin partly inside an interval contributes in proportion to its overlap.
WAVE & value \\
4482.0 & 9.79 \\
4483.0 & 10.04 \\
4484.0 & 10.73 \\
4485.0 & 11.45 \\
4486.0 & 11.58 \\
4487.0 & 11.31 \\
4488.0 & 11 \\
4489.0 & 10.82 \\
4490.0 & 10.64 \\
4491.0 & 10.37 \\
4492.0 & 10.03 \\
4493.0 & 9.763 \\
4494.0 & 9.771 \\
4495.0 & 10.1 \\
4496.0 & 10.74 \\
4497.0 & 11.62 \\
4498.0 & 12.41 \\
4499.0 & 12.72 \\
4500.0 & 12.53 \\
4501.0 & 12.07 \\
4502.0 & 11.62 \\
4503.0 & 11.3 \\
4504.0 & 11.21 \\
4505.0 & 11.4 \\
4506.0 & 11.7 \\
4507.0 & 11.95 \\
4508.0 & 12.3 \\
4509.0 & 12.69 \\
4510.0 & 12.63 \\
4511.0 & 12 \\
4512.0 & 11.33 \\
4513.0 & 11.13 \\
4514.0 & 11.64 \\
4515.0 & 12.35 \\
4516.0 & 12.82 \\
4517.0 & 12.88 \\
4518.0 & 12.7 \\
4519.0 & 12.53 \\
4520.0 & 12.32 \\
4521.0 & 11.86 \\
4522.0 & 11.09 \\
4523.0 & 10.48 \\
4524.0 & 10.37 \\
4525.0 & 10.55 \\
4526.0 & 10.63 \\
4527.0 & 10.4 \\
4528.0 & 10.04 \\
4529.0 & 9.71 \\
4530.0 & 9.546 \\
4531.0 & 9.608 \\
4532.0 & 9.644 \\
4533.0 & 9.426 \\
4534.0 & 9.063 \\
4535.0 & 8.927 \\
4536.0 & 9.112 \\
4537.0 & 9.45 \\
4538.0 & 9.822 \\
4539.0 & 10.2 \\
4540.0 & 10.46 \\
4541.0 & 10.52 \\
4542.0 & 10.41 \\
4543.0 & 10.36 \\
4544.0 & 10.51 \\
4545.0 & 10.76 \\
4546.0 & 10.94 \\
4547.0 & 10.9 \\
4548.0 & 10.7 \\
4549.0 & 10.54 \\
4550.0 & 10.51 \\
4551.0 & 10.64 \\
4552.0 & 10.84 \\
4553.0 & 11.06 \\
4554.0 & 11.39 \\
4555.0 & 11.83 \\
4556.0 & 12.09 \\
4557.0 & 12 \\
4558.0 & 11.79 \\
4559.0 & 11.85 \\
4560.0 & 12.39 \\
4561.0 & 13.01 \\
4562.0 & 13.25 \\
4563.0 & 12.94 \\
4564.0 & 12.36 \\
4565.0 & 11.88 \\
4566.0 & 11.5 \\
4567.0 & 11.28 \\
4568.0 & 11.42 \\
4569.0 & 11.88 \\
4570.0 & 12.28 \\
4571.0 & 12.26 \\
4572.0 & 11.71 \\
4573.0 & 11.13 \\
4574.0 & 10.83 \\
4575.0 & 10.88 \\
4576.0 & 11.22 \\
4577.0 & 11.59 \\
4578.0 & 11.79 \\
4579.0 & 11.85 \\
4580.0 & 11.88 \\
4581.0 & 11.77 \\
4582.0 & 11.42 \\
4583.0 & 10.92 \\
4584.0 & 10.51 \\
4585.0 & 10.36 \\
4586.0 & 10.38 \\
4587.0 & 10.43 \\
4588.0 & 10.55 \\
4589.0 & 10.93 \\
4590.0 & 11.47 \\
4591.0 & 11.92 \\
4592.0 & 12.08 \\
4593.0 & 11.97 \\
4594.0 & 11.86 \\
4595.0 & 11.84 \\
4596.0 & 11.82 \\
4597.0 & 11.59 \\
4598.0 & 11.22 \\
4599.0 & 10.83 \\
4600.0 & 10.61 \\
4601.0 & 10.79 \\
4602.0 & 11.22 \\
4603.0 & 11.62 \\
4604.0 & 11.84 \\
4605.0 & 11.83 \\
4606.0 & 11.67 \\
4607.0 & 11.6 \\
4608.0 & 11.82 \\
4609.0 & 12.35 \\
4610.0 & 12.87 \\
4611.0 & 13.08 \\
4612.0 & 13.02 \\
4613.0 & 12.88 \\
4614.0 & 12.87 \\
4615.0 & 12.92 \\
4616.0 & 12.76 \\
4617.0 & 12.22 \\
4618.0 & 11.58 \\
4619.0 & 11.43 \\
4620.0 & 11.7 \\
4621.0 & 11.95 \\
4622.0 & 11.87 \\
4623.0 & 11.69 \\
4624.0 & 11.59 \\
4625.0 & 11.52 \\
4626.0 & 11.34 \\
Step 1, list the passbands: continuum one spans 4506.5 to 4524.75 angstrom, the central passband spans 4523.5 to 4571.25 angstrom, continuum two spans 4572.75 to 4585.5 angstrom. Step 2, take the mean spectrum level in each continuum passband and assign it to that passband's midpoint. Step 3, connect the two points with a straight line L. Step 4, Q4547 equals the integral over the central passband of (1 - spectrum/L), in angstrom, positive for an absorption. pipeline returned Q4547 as 2.8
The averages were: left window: 11.9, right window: 11.2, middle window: 10.9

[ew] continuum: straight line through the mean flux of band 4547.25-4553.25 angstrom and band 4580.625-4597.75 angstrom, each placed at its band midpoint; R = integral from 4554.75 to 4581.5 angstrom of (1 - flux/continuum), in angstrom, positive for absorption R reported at -2.2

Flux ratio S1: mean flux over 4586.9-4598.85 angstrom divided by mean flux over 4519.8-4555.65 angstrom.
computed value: 1.11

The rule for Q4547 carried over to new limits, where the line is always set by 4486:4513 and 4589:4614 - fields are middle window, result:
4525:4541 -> 2.4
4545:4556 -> 0.6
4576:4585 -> 0.3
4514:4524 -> -0.5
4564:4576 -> 0.1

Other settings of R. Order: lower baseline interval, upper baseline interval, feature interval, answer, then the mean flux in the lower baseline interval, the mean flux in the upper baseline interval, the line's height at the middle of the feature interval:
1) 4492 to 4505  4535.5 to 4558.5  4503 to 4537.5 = 0.0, 11.3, 10.7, 11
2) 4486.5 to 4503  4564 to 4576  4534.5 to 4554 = 1.8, 11.1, 11.6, 11.4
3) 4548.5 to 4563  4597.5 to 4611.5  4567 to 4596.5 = 0.7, 11.7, 11.7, 11.7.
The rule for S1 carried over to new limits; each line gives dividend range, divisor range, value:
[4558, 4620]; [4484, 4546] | 1.07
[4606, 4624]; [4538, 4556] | 1.14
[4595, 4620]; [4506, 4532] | 1.05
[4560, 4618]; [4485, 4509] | 1.04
